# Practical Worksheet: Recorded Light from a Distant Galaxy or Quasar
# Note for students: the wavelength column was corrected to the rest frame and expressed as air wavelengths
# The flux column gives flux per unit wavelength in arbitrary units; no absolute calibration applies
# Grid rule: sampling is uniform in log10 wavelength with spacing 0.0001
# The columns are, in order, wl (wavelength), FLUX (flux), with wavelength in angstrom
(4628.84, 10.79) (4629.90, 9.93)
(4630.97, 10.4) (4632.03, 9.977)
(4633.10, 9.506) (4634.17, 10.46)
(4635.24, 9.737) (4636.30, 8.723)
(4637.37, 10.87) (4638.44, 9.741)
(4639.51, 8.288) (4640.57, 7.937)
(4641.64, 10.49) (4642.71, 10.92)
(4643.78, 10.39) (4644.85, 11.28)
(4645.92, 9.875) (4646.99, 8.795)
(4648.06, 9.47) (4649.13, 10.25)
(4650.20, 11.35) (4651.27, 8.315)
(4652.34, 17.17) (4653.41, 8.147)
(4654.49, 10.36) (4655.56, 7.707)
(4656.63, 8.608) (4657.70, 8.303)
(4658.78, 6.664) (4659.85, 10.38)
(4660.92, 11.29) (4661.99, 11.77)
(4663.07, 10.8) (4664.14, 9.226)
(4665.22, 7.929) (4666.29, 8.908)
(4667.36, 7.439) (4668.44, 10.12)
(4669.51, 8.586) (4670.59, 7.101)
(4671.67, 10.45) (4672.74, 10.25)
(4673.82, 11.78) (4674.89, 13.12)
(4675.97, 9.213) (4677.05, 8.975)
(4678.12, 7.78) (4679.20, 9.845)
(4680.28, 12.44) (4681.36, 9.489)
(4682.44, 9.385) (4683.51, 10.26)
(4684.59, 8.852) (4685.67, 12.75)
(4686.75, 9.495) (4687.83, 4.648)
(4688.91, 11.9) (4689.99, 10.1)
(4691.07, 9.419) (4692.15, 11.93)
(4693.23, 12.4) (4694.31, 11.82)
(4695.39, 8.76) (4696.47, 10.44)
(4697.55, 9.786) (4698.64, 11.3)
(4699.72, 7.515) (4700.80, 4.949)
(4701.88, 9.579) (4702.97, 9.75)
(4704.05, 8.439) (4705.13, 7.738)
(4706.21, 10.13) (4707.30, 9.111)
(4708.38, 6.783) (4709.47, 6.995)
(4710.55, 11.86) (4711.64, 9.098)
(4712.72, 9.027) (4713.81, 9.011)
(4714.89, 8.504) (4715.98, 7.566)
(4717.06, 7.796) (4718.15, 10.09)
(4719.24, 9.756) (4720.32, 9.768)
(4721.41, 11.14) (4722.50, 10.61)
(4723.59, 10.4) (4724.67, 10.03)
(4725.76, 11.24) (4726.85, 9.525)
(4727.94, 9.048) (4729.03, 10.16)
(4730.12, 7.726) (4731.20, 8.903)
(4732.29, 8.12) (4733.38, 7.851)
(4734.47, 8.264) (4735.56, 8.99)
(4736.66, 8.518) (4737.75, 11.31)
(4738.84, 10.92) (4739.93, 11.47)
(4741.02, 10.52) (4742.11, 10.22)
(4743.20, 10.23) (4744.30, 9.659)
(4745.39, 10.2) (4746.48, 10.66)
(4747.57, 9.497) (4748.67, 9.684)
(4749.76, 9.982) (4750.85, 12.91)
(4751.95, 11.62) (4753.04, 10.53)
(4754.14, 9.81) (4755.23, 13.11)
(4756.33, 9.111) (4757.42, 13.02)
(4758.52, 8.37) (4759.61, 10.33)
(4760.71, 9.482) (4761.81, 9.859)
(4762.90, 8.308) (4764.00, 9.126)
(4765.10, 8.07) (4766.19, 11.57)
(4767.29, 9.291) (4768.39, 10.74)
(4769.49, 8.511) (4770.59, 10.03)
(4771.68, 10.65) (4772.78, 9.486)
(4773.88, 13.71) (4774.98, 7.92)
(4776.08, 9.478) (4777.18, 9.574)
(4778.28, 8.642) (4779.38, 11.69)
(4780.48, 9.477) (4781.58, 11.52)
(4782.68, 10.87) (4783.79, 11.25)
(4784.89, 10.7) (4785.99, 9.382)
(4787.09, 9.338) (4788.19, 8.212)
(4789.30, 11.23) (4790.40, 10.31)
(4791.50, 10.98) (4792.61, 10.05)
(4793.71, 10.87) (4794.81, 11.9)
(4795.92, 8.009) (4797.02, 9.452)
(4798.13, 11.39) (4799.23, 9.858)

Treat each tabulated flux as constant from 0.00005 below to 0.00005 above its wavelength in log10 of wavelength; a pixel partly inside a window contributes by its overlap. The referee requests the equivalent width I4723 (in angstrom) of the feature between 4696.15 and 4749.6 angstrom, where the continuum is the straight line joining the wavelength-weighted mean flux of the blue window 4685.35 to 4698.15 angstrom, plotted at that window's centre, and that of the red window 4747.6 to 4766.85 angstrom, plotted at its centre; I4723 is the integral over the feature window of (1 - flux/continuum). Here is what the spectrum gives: 4.5 angstrom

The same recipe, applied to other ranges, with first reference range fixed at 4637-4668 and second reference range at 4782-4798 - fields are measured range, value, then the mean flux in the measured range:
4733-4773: 0.1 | 10.1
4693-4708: 0.9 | 9.32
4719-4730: -0.1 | 10.1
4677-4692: 0.2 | 9.75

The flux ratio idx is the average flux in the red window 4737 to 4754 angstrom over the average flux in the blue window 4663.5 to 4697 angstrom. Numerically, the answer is 1.08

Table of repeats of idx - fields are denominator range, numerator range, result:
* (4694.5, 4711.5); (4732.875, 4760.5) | 1.15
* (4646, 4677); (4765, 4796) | 1.04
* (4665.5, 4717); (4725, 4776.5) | 1.05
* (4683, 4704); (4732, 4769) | 1.03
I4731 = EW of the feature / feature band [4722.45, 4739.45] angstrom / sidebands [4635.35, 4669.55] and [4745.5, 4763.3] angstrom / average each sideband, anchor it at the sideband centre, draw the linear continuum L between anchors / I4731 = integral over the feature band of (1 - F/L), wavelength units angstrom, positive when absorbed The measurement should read 1.3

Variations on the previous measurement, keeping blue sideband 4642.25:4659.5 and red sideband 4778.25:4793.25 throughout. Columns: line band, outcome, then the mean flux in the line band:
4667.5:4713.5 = 1.9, 9.58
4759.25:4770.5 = 0.8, 9.53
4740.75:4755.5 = -0.6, 10.6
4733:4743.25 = 0.3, 9.84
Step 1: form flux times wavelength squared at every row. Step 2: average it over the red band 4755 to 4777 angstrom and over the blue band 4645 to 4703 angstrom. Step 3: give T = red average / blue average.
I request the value 1.06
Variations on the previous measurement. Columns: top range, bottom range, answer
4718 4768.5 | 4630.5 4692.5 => 1.05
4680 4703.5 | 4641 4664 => 0.99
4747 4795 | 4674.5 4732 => 1.10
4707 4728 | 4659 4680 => 0.98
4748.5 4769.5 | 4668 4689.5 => 1.08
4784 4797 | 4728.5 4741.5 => 1.10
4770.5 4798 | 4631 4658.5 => 1.10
